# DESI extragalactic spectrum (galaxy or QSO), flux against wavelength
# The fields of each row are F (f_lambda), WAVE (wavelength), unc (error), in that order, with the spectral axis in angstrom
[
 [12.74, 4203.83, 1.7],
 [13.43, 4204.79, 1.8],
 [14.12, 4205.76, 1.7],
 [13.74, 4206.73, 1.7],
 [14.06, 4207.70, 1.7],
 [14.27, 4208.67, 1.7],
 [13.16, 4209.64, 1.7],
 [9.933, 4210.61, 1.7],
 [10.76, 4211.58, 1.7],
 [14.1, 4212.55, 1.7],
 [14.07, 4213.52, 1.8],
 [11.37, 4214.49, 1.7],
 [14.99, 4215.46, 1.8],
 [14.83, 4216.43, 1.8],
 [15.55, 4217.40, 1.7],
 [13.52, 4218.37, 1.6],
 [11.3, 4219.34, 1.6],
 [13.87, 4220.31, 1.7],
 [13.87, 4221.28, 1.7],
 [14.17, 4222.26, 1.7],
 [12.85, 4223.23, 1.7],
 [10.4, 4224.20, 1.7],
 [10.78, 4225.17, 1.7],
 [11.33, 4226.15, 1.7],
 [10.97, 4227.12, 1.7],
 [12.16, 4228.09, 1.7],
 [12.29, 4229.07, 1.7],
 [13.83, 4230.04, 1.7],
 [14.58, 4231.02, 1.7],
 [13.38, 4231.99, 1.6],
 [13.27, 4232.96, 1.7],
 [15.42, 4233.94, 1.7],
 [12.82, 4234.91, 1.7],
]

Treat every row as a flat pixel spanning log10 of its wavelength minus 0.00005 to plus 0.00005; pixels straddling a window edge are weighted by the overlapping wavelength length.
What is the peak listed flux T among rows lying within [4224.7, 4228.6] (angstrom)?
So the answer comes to 12.16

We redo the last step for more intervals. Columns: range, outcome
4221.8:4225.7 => 14.17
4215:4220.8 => 15.55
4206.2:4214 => 14.27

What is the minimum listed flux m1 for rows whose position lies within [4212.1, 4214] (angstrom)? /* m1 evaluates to 14.07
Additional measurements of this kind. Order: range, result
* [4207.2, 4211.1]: 9.933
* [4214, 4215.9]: 11.37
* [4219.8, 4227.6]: 10.4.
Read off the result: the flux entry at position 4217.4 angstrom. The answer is 15.55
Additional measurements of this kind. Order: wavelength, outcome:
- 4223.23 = 12.85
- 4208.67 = 14.27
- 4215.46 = 14.99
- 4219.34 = 11.3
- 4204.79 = 13.43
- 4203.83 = 12.74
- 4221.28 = 13.87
